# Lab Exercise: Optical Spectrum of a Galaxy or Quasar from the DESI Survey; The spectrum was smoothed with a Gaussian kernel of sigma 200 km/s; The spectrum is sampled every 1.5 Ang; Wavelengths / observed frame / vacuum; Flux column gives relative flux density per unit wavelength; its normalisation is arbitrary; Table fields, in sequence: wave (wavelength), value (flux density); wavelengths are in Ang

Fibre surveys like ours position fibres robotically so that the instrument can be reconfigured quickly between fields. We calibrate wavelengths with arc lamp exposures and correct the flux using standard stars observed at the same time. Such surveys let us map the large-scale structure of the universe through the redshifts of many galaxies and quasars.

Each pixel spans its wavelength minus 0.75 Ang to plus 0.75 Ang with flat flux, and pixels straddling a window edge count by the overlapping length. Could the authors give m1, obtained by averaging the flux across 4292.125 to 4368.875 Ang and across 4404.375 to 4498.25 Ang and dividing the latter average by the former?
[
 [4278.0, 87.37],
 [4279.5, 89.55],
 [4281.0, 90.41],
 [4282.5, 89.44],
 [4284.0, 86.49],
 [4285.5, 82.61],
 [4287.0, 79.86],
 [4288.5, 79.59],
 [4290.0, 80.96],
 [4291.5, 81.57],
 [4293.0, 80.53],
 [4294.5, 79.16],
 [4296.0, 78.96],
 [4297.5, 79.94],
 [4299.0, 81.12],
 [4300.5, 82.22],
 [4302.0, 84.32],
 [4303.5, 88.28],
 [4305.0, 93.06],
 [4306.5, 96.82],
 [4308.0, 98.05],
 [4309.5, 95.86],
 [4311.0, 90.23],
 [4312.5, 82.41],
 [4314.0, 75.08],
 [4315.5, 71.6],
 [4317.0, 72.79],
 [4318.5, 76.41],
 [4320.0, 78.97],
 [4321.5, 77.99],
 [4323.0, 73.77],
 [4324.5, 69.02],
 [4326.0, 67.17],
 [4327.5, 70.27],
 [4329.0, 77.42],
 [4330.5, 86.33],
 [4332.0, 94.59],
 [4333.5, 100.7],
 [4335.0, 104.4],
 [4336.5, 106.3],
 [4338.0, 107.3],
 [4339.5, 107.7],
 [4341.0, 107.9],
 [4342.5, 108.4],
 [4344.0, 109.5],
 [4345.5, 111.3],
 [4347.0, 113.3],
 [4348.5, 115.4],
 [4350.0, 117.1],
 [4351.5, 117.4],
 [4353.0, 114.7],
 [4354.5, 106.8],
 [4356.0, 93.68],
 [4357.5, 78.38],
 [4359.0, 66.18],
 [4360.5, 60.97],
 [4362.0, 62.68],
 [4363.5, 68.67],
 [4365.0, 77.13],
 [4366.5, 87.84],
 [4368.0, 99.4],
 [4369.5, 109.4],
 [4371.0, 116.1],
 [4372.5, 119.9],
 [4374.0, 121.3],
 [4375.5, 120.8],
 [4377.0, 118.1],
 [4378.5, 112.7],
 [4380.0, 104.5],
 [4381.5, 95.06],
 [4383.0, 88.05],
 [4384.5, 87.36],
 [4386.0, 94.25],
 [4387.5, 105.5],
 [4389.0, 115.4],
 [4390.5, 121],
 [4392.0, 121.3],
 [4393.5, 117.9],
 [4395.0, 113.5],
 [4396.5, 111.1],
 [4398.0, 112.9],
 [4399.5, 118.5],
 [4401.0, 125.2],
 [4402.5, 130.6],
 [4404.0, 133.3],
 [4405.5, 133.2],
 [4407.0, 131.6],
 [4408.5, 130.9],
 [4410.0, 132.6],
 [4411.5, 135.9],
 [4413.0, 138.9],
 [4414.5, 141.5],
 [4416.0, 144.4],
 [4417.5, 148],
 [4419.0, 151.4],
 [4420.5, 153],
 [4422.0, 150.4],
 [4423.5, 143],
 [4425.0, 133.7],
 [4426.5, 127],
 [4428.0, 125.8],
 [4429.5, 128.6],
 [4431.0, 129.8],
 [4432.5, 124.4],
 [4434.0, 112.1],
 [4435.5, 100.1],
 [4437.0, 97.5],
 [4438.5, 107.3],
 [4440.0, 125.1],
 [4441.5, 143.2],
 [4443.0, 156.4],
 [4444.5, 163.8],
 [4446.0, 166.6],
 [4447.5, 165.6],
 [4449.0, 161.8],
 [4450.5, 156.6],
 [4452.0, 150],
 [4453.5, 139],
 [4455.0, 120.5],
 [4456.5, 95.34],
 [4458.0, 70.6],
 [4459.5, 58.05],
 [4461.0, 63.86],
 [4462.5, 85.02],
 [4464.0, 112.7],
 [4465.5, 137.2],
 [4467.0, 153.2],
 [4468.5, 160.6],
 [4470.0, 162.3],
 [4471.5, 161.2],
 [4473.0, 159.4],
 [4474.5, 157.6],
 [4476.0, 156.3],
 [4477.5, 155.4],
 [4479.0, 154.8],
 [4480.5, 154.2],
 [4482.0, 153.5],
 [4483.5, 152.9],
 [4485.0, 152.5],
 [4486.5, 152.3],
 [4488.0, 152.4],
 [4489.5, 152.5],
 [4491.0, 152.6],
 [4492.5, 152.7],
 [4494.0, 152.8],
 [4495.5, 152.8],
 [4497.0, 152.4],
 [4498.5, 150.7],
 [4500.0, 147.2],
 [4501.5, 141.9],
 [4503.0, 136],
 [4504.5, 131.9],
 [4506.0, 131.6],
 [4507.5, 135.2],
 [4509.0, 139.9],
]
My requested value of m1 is 1.55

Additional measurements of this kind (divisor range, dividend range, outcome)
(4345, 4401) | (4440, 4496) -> 1.37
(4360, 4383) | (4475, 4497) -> 1.56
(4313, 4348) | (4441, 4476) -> 1.50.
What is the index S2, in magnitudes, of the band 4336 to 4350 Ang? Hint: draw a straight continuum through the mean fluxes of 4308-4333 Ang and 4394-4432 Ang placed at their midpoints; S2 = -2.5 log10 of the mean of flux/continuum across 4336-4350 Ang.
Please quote -0.19 mag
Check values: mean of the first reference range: 79.5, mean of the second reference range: 133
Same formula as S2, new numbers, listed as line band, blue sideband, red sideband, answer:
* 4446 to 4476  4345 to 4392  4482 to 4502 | 0.057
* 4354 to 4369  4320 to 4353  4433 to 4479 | 0.288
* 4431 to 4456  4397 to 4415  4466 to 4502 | 0.042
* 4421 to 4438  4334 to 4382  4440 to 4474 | -0.002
